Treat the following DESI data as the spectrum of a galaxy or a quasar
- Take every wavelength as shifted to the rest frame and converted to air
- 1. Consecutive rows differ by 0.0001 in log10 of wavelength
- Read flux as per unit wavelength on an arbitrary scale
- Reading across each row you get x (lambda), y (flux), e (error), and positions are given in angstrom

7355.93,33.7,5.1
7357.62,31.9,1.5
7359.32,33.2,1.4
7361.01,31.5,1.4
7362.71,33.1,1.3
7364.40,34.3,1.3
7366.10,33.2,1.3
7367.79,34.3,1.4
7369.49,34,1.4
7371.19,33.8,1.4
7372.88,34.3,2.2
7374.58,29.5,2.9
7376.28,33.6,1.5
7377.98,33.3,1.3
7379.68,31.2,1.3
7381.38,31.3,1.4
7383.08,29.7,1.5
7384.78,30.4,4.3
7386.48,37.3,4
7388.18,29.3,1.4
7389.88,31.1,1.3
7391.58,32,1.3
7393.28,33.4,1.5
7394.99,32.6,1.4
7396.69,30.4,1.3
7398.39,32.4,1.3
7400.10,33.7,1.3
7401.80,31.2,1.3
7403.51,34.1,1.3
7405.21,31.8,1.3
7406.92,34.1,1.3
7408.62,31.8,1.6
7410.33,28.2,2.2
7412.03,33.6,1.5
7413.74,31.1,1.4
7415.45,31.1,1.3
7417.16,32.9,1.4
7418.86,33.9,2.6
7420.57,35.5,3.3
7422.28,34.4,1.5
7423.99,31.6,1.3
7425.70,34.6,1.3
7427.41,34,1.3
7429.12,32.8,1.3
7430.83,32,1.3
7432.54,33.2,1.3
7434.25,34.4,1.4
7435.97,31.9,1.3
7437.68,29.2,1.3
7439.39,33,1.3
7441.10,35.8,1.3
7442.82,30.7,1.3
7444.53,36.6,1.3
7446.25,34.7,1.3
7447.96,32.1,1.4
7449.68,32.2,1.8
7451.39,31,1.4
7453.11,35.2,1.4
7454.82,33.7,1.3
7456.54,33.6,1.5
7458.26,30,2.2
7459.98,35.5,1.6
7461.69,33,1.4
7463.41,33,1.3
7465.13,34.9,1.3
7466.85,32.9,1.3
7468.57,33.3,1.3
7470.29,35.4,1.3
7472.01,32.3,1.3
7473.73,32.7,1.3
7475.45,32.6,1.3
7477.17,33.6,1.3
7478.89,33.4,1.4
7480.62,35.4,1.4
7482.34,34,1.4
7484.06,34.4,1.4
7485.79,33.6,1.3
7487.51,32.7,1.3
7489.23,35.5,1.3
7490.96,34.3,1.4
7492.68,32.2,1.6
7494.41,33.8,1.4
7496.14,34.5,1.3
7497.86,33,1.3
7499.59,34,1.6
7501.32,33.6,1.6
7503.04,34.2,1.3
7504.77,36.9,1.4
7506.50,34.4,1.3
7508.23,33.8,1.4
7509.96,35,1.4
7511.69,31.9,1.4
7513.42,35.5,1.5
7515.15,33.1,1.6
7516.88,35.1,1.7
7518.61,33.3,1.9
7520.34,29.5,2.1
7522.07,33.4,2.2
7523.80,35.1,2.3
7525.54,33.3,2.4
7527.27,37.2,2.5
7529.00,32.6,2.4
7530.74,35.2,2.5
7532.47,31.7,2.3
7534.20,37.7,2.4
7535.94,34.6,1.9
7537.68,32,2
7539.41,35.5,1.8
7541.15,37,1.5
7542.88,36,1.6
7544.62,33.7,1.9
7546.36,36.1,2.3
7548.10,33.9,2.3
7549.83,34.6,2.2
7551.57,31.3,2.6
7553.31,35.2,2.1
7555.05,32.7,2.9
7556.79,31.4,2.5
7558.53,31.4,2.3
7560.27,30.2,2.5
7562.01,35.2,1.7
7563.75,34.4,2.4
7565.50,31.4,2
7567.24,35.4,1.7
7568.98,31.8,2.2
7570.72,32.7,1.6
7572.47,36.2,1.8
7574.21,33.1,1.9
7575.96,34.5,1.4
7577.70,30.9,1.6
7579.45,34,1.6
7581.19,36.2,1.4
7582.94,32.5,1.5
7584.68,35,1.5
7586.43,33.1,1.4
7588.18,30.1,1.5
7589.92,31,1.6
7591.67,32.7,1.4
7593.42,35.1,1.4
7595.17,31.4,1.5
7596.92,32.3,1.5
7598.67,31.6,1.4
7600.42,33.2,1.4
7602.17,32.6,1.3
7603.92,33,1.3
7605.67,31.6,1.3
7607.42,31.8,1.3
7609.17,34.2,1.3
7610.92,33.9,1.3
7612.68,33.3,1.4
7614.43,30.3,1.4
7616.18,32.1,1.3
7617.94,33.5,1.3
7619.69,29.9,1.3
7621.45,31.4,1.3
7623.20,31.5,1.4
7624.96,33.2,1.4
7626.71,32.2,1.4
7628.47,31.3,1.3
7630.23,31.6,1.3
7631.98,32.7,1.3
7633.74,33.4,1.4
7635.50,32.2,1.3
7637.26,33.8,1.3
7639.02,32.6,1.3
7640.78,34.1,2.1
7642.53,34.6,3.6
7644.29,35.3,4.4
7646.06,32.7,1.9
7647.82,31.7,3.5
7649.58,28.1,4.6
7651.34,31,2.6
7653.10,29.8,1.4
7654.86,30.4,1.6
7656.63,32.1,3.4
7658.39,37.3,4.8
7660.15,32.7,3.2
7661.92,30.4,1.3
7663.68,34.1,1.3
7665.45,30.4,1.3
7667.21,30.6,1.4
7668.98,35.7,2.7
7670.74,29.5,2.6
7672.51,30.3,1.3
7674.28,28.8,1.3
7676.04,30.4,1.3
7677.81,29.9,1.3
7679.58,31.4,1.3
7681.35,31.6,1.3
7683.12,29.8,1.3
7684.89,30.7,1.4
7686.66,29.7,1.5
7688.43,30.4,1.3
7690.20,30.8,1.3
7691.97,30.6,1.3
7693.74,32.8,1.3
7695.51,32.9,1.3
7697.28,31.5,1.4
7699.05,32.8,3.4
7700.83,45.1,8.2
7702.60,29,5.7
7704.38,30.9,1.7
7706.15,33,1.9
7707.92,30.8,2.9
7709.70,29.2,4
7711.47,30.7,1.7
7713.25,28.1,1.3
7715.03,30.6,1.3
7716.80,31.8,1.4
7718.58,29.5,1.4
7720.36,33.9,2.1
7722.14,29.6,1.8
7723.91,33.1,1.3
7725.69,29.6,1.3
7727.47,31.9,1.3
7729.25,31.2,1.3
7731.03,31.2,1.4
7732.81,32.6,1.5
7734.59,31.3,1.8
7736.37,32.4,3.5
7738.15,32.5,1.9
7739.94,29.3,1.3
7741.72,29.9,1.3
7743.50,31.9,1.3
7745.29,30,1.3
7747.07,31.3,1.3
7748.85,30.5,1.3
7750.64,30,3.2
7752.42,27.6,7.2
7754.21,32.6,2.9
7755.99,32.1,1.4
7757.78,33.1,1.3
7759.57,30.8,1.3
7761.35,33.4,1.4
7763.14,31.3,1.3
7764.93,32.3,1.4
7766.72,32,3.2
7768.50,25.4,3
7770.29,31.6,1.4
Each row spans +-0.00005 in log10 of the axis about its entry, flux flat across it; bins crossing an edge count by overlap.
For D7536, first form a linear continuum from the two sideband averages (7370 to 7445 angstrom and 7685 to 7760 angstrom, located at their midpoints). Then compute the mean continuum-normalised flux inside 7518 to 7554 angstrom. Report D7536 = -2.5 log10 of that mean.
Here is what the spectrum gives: -0.07 mag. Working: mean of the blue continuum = 32.6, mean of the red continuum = 31.4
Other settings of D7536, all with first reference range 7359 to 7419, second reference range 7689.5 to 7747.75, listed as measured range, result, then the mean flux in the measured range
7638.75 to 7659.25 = -0.02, 32.5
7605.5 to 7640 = -0.02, 32.3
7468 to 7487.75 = -0.05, 33.7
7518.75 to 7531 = -0.05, 33.7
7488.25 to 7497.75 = -0.06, 34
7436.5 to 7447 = -0.03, 33.3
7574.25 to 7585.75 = -0.06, 33.8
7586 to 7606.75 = -0.01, 32.3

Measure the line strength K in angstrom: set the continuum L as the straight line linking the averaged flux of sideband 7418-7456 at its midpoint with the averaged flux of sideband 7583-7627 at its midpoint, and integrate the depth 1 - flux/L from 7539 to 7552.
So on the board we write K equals -0.8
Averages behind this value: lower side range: 33.3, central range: 34.9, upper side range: 32.4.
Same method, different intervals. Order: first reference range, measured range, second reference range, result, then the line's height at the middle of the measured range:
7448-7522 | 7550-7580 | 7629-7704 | -0.2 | 32.9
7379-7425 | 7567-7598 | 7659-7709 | -1.2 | 31.9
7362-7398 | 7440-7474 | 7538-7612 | -0.6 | 32.8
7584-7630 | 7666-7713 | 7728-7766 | 0.4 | 31.7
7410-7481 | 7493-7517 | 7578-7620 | -0.8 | 33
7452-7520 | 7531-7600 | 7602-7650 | -0.9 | 33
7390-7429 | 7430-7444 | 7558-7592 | 0.0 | 32.7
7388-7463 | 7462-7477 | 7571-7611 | -0.3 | 32.8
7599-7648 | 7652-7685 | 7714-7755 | 0.6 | 32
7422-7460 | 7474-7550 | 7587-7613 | -3.1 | 32.8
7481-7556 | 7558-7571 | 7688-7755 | 0.3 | 33.5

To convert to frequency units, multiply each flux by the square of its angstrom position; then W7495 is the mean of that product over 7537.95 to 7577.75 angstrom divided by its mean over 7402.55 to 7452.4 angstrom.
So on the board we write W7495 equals 1.06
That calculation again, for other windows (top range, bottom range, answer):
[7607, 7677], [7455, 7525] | 0.99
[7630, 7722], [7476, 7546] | 0.97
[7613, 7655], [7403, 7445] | 1.03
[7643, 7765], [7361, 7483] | 1.03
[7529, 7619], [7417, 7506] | 1.02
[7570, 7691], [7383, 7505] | 1.02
